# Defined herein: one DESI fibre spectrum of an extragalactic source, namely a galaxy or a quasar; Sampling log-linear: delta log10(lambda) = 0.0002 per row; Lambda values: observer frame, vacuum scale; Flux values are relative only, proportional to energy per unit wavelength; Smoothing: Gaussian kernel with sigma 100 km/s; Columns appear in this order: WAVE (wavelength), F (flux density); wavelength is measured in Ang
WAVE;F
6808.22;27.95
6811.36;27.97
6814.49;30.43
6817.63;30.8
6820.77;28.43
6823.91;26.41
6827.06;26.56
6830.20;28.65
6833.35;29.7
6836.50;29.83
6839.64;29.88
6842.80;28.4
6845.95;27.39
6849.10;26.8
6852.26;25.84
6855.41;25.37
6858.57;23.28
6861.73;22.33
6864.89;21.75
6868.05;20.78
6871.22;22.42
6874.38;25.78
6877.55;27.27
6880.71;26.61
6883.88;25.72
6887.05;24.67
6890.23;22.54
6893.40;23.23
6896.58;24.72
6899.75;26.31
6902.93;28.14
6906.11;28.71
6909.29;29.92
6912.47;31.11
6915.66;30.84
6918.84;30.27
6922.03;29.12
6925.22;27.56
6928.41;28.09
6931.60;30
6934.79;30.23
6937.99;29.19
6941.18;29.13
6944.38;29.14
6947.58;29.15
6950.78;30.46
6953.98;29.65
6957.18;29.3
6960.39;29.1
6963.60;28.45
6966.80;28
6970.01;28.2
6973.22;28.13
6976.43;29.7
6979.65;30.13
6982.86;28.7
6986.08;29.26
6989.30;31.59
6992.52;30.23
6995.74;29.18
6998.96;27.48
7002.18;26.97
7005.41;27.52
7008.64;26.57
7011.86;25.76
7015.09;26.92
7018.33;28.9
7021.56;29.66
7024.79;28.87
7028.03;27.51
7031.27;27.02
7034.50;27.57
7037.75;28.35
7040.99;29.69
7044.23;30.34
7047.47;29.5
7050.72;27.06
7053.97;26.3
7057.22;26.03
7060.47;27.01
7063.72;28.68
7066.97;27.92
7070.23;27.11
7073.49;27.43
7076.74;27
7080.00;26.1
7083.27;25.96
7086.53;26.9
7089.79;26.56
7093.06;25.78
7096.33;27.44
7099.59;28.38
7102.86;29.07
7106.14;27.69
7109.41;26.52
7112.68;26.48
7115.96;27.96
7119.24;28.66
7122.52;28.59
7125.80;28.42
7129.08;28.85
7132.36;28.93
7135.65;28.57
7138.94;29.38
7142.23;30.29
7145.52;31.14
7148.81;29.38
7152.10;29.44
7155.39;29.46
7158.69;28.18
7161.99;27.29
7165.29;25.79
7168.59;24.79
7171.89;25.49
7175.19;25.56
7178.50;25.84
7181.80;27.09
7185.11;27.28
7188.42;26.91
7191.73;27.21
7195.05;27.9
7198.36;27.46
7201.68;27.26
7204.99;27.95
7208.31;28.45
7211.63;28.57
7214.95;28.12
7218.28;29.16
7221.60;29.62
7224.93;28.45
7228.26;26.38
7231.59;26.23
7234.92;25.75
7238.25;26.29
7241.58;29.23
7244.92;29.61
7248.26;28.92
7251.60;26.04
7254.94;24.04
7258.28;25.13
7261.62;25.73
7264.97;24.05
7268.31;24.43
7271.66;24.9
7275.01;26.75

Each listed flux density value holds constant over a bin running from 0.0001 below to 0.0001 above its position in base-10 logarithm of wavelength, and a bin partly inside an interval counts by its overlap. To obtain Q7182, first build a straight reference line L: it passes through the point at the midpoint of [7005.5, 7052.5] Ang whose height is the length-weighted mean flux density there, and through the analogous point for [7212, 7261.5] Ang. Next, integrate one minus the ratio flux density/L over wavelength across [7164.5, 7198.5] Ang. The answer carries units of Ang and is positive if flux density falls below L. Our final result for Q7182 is 1.3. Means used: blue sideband 28.1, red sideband 27.3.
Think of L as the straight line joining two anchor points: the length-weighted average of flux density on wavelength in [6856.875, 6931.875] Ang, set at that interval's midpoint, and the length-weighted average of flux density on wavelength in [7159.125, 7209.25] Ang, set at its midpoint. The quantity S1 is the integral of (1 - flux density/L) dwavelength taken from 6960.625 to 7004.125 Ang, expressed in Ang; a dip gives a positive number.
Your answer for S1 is -4.1 Ang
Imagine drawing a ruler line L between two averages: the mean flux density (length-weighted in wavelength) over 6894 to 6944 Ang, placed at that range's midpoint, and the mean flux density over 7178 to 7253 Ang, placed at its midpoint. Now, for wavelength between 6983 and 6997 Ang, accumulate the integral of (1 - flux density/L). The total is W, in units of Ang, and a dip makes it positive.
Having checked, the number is -0.70 Ang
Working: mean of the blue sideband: 28.8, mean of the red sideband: 27.7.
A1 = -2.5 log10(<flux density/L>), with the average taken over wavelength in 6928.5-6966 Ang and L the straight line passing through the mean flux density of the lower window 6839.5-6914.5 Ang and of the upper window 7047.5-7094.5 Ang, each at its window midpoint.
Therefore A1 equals -0.12 mag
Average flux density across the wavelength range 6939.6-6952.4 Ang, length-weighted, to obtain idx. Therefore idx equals 29.5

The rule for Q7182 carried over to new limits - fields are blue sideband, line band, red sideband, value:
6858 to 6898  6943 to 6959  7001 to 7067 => -2.3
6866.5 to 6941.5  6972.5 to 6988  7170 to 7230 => -1.2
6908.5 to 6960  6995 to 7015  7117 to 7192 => 1.3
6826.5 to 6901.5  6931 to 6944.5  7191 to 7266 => -1.9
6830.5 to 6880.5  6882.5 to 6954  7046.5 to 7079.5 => -5.0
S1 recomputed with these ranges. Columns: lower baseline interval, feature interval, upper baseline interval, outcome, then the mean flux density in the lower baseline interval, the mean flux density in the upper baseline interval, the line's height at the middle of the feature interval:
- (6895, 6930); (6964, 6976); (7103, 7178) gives 0.07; 28.6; 28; 28.5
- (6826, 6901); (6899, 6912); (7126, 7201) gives -1.35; 25.6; 27.8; 26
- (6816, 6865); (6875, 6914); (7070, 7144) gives 0.99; 27.1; 27.8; 27.2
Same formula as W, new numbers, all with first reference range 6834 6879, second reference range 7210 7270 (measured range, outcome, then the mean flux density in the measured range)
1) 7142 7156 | -1.73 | 30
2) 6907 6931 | -3.48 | 29.6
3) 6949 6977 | -3.24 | 29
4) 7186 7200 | -0.29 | 27.4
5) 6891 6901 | 0.47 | 24.5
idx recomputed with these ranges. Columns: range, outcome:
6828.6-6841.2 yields 29.5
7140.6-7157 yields 30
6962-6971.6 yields 28.2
